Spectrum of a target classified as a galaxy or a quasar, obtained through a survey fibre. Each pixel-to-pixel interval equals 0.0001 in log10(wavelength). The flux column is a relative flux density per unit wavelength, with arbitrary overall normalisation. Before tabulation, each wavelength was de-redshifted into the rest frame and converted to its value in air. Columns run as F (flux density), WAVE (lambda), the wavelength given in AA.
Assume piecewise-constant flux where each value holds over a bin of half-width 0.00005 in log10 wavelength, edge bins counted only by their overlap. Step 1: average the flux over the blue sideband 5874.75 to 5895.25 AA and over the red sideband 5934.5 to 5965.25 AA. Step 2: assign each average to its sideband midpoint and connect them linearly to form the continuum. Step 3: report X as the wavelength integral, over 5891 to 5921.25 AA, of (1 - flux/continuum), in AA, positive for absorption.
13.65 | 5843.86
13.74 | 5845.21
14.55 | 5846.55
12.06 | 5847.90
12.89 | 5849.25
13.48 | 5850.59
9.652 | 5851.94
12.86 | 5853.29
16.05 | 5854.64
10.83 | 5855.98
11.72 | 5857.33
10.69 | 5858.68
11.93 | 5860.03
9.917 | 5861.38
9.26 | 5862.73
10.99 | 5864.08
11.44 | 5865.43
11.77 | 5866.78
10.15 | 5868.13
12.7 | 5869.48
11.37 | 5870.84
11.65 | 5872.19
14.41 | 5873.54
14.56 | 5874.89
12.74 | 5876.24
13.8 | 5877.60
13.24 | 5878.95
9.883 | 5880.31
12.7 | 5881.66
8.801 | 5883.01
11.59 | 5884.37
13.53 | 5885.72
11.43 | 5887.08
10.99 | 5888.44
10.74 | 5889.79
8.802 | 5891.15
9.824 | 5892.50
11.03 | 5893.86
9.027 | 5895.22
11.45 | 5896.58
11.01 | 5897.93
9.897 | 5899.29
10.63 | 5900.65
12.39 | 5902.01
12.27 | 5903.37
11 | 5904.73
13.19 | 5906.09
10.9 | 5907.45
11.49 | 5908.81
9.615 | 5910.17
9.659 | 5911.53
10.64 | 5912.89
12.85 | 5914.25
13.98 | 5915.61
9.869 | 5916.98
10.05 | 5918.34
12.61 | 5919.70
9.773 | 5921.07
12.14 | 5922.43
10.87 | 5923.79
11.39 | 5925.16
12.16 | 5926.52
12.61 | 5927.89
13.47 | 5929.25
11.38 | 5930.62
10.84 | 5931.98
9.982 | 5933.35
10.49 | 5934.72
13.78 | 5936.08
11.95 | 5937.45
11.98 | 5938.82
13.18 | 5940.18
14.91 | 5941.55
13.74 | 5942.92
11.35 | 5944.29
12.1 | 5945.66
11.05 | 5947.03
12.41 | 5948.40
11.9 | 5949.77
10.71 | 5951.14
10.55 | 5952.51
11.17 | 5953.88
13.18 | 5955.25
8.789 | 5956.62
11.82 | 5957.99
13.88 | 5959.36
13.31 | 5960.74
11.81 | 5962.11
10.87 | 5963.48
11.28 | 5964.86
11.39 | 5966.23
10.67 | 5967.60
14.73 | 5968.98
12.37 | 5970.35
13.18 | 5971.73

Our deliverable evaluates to 1.6 AA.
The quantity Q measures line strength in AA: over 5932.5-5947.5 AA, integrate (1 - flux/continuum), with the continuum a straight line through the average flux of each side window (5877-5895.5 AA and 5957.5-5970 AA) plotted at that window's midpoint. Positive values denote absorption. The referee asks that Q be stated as -0.44 AA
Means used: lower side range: 11.1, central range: 12.2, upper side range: 12.2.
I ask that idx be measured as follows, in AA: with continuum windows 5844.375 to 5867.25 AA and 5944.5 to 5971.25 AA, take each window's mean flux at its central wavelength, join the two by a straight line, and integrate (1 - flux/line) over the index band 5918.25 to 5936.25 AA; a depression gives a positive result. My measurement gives 0.5 AA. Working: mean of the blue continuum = 12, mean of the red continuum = 11.8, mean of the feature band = 11.5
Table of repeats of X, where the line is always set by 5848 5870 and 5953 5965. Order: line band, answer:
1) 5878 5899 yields 1.32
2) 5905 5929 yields 0.62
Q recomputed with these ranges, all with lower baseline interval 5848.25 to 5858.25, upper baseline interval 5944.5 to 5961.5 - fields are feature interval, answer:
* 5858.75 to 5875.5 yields 1.0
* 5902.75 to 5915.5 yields 0.7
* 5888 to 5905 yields 2.0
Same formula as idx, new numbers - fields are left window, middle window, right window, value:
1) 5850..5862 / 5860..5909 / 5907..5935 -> 0.92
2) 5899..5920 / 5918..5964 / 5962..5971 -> -0.86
